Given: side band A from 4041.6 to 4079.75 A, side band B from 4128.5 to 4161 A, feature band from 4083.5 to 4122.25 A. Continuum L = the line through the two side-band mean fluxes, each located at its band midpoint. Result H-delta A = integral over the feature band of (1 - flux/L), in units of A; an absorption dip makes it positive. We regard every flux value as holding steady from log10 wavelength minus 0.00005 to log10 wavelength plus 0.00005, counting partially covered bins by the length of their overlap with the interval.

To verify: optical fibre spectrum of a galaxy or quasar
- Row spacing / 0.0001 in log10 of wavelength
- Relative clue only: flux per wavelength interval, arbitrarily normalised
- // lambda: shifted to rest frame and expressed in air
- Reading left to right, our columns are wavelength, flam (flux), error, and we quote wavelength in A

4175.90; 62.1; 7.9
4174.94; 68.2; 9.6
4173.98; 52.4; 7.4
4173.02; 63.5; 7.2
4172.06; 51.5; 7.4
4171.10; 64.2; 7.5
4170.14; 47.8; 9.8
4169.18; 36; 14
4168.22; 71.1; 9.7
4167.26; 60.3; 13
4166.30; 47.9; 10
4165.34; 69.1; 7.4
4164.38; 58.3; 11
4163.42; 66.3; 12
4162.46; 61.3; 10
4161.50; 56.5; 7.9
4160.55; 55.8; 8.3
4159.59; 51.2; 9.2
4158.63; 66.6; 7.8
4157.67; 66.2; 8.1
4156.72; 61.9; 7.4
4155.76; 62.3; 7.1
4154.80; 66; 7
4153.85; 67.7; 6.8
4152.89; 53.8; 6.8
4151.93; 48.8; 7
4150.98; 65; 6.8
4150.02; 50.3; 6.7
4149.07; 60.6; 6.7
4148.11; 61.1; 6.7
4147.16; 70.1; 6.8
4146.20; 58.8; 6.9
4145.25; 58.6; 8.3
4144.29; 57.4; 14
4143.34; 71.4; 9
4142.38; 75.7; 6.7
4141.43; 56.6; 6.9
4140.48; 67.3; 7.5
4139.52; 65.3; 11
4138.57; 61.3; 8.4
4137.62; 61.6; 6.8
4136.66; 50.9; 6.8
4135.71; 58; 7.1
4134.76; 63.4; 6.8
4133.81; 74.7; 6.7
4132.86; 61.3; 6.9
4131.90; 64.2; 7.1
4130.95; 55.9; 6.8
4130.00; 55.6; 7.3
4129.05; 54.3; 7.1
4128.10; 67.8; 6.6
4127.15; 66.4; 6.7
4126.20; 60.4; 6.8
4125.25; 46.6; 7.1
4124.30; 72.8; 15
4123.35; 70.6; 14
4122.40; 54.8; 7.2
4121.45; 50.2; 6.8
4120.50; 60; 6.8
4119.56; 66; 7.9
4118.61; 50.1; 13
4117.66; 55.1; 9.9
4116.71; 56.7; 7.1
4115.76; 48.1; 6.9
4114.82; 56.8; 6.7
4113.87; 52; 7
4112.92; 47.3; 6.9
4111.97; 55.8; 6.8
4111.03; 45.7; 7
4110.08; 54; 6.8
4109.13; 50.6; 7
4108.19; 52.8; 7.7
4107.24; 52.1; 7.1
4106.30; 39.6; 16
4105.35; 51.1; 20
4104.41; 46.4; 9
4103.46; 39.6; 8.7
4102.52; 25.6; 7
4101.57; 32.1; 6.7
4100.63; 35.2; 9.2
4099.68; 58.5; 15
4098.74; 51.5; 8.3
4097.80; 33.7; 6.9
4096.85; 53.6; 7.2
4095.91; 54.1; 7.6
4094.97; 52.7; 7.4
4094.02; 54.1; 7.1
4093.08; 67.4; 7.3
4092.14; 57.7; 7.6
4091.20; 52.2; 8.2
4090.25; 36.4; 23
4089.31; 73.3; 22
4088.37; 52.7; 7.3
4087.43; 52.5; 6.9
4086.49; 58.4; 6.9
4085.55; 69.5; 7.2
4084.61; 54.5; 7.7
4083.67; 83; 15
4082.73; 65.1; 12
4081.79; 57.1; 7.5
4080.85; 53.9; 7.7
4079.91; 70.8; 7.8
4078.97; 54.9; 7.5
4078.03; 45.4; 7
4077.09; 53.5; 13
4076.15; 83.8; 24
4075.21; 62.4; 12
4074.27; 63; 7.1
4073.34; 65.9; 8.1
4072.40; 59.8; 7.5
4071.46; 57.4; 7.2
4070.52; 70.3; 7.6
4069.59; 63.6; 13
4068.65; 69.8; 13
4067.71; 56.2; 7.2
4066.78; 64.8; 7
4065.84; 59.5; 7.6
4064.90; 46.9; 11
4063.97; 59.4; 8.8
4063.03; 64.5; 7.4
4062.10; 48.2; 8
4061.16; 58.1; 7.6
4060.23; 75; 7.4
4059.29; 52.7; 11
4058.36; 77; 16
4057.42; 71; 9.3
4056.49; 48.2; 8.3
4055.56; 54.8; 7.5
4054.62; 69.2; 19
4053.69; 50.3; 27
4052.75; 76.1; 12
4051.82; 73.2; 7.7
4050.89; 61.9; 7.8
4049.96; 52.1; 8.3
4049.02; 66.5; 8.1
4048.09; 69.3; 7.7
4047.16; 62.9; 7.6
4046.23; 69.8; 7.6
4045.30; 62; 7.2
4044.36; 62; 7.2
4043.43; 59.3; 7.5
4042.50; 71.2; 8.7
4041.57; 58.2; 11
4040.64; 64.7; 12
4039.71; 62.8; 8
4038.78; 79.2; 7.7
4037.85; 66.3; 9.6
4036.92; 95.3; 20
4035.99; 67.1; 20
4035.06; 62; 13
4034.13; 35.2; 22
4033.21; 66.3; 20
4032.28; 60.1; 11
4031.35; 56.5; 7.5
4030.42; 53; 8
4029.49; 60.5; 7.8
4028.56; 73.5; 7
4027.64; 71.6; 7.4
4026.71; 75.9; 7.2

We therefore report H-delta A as 6.2 A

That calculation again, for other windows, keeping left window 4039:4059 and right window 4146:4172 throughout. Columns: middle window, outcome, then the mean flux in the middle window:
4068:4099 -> 1.7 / 59.2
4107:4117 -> 1.5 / 51.9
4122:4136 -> -0.3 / 61.9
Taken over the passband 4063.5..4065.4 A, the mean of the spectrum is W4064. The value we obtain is 53.2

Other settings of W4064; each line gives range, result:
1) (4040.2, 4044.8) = 63.1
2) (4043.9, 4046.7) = 64.5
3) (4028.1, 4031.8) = 60.8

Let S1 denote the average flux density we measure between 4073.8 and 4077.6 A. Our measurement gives 65.5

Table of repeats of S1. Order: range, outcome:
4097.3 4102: 42.3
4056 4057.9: 59.7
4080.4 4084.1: 64.6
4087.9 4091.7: 53.7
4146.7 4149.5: 64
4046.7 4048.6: 66.3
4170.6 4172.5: 57.9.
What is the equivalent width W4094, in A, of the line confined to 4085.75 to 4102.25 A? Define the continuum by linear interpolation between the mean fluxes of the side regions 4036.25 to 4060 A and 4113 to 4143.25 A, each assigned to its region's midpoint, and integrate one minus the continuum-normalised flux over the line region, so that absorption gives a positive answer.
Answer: 2.9 A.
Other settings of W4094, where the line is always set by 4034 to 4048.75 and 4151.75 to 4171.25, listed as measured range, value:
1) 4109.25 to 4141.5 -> 1.4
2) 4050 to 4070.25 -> 1.0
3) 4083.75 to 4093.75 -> 0.8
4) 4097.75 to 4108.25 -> 3.2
